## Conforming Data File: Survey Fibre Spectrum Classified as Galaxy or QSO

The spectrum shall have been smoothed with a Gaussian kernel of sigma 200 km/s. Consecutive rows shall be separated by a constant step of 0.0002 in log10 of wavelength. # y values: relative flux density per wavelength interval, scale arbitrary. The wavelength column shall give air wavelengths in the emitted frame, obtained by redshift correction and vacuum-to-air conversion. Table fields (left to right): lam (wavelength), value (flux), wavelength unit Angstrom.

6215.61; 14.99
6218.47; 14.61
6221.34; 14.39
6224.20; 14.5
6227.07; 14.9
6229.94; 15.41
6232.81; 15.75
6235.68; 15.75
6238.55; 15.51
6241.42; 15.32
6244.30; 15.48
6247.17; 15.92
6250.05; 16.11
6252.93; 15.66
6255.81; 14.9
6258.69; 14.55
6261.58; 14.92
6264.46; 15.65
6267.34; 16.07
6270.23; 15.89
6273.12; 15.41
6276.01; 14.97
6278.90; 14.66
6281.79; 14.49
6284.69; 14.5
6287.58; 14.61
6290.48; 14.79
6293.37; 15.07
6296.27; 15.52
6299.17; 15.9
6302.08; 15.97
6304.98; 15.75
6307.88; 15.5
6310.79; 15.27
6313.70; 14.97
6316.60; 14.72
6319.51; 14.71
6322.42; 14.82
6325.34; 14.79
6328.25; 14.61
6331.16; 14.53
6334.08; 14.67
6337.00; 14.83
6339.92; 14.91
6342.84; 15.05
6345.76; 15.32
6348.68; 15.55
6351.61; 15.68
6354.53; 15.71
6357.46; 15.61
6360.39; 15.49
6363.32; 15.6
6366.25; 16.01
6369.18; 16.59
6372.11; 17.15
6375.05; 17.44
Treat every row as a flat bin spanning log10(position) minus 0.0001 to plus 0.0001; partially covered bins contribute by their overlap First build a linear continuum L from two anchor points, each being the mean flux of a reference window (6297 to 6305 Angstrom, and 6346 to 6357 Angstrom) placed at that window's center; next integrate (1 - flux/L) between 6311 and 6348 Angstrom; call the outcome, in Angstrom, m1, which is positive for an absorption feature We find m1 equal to 2.0 Angstrom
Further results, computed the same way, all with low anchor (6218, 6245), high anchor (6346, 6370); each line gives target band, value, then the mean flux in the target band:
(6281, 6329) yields 1.3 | 15.1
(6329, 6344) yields 0.8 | 14.8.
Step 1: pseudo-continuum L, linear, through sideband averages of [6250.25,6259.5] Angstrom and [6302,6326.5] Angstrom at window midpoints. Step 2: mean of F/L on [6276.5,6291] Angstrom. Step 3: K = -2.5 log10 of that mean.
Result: 0.04 mag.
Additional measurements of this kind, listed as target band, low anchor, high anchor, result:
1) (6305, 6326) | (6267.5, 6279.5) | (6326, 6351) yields 0.005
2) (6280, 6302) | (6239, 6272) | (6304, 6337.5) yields 0.010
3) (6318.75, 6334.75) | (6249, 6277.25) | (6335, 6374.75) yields 0.066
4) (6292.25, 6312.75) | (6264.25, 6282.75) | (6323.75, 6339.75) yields -0.039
